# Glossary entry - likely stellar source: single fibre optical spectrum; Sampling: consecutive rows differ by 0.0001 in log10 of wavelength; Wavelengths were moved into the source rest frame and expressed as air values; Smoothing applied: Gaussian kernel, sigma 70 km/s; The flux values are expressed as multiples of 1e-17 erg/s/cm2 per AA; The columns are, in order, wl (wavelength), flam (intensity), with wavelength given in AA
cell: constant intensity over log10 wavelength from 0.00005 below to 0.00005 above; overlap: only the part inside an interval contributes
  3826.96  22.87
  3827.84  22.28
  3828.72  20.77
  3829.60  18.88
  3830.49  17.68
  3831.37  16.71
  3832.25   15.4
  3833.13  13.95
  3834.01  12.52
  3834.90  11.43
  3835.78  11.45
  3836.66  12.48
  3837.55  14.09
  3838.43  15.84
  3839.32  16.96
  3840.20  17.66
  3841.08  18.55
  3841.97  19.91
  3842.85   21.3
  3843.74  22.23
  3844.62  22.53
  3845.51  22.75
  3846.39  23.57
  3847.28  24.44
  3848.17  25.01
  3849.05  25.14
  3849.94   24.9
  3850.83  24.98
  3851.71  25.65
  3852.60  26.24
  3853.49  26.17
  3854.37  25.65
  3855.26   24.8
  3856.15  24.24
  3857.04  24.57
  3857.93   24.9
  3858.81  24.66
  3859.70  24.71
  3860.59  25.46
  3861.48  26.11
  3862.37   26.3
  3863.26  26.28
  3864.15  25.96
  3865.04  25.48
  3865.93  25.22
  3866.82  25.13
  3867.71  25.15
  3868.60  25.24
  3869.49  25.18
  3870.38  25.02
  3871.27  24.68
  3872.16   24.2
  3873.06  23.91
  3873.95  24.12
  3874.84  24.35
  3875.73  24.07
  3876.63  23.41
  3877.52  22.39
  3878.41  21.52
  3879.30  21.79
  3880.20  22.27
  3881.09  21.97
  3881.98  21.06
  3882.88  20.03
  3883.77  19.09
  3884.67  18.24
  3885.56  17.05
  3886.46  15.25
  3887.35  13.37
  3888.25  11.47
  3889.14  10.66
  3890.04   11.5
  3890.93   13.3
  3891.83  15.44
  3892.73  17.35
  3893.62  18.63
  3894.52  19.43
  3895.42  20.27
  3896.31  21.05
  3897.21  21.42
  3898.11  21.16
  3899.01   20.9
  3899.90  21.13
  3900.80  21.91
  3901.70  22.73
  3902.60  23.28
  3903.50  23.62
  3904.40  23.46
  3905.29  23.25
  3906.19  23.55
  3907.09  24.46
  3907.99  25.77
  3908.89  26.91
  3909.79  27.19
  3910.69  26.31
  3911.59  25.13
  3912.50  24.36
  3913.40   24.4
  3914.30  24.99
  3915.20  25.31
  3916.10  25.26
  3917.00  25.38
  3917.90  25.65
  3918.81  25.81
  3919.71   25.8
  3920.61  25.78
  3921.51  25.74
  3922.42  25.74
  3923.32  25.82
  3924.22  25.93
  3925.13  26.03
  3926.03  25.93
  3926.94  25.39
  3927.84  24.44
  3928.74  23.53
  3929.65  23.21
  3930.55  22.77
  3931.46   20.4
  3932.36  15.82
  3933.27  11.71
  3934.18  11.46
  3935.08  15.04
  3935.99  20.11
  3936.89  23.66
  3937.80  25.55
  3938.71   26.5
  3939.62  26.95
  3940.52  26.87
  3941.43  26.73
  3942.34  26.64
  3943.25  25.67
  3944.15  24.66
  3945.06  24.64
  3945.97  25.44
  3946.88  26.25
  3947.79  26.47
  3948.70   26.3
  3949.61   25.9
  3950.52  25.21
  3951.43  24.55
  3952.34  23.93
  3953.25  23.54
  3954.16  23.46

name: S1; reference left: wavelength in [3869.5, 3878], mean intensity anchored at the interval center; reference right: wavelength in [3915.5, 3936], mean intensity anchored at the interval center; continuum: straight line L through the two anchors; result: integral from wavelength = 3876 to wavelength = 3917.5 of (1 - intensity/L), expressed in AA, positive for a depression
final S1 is 4.2 AA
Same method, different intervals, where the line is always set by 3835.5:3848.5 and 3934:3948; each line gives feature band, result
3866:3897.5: 1.3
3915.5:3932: -1.1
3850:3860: -2.6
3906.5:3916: -1.2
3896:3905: 0.0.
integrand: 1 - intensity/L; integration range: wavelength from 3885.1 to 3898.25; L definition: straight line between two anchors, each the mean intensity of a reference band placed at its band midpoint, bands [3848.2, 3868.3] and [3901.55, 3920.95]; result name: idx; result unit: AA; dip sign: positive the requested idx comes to 4.6 AA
